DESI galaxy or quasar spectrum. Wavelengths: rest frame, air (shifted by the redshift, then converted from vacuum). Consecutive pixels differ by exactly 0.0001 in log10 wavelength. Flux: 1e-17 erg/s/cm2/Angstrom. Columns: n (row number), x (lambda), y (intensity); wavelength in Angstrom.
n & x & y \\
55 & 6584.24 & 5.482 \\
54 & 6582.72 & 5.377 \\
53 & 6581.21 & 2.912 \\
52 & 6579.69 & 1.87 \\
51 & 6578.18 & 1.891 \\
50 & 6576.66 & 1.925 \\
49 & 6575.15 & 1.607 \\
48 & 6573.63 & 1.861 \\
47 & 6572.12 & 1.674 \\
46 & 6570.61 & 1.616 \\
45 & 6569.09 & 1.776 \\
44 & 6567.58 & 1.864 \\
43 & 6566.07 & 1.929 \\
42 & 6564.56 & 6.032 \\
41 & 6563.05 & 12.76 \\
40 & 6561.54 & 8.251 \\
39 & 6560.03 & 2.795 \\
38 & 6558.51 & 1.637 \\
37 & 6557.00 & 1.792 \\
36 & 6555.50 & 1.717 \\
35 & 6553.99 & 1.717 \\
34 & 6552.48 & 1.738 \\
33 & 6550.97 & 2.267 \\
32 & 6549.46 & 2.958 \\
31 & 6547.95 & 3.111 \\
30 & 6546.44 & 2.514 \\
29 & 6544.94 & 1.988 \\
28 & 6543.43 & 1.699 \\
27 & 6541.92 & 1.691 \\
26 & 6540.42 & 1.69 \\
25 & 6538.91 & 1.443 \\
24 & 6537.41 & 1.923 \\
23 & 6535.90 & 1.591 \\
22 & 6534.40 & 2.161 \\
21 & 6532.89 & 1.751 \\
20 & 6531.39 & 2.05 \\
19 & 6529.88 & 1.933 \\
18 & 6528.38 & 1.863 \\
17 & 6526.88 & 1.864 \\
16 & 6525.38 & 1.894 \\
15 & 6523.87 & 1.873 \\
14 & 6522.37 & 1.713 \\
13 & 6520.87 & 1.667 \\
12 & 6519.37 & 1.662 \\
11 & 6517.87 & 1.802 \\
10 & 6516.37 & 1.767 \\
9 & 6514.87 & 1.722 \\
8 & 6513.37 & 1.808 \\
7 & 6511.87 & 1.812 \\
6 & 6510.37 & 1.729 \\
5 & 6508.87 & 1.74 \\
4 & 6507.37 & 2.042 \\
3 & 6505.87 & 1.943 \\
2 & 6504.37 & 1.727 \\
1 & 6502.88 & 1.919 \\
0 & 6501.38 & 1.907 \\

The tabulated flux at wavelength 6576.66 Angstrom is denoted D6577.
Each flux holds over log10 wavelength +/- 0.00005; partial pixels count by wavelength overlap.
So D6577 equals 1.925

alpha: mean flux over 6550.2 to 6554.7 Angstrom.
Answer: 1.91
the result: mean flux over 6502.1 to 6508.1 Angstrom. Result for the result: 1.91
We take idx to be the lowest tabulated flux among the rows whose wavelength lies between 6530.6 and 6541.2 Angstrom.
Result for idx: 1.443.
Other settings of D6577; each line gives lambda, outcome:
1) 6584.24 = 5.482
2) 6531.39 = 2.05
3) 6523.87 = 1.873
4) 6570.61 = 1.616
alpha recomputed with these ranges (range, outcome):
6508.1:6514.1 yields 1.77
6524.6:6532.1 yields 1.92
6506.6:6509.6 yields 1.89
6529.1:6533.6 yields 1.91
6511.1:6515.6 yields 1.78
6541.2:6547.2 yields 1.97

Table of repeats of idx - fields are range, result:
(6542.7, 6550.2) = 1.699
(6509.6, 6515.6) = 1.722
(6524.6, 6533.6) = 1.751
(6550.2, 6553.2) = 1.738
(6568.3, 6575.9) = 1.607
